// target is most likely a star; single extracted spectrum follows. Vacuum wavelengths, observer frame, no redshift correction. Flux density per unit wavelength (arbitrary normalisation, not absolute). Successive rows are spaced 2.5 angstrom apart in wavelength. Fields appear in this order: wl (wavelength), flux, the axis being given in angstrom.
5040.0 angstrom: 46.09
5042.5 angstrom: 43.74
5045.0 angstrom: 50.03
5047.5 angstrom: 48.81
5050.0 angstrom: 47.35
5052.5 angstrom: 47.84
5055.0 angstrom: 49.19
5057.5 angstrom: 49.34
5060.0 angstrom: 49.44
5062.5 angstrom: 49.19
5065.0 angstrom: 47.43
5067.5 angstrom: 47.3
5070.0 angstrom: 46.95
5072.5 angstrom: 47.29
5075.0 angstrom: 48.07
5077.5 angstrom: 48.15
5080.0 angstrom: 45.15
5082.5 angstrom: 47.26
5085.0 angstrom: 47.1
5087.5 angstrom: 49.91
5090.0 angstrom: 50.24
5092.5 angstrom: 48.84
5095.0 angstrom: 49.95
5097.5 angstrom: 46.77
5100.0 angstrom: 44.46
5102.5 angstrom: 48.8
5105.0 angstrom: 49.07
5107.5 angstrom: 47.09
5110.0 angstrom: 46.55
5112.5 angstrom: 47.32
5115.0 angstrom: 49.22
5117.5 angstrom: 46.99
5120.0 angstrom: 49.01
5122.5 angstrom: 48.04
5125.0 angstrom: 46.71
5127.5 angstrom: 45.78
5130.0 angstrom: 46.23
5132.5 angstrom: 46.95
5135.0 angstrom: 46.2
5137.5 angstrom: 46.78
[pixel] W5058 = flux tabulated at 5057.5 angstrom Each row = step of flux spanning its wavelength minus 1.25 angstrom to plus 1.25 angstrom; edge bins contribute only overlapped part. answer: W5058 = 49.34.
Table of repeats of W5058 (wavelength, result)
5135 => 46.2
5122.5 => 48.04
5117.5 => 46.99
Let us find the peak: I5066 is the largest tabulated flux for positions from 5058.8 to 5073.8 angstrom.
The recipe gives 49.44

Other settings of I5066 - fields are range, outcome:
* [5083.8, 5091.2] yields 50.24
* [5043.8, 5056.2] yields 50.03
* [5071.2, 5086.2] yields 48.15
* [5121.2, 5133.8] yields 48.04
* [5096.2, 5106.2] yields 49.07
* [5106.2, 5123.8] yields 49.22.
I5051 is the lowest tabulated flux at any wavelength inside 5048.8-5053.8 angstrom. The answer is 47.35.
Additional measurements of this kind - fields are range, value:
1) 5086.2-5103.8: 44.46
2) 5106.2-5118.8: 46.55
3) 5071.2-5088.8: 45.15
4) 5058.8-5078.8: 46.95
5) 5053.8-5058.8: 49.19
